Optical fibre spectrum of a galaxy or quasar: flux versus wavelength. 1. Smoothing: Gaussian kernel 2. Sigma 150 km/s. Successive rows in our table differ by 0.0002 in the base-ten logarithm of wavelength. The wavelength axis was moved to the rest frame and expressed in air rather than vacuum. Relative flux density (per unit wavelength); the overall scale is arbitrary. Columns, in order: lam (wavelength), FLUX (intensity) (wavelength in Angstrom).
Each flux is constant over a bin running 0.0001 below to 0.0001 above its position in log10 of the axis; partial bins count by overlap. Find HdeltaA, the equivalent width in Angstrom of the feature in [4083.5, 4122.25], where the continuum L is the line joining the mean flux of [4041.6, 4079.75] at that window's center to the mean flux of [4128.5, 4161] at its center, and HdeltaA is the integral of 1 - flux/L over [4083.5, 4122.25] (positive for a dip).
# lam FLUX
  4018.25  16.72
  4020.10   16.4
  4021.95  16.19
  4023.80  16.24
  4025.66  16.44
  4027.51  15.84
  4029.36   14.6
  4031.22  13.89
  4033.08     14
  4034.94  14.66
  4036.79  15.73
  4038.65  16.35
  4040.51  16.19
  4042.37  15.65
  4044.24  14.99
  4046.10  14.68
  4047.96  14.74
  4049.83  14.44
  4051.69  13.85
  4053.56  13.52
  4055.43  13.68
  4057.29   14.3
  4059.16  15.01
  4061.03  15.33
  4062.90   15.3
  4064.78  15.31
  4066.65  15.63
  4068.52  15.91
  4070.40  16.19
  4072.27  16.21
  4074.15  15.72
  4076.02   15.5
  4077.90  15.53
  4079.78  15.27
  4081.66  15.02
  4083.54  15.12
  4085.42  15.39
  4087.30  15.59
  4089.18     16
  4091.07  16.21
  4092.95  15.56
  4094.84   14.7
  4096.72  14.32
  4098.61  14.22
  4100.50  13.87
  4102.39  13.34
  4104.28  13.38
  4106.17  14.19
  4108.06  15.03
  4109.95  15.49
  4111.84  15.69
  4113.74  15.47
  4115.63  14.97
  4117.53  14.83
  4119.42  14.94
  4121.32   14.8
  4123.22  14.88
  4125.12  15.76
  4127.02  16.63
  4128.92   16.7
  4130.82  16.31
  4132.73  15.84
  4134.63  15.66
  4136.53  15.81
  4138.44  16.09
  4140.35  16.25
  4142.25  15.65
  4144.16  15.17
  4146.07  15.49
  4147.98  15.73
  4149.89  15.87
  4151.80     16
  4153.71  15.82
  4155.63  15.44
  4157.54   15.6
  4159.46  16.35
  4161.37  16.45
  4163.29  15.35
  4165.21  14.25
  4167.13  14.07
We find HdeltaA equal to 1.4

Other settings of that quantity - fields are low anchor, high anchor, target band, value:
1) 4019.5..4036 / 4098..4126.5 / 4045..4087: -0.01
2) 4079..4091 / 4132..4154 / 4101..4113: 0.82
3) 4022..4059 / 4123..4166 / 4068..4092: -0.59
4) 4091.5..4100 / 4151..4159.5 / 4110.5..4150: -0.76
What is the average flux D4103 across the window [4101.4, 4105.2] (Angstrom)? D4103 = 13.4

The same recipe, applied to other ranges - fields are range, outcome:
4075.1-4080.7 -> 15.4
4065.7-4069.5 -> 15.8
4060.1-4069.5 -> 15.5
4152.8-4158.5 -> 15.6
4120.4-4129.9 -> 15.8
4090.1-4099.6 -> 15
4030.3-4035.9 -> 14.2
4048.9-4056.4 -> 13.9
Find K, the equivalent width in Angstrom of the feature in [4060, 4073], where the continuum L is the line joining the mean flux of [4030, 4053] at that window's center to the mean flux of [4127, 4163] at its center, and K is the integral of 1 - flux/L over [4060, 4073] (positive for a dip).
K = -0.5 Angstrom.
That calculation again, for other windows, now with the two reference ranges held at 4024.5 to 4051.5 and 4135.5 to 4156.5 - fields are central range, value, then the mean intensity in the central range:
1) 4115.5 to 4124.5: 0.40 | 14.9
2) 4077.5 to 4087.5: 0.06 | 15.3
